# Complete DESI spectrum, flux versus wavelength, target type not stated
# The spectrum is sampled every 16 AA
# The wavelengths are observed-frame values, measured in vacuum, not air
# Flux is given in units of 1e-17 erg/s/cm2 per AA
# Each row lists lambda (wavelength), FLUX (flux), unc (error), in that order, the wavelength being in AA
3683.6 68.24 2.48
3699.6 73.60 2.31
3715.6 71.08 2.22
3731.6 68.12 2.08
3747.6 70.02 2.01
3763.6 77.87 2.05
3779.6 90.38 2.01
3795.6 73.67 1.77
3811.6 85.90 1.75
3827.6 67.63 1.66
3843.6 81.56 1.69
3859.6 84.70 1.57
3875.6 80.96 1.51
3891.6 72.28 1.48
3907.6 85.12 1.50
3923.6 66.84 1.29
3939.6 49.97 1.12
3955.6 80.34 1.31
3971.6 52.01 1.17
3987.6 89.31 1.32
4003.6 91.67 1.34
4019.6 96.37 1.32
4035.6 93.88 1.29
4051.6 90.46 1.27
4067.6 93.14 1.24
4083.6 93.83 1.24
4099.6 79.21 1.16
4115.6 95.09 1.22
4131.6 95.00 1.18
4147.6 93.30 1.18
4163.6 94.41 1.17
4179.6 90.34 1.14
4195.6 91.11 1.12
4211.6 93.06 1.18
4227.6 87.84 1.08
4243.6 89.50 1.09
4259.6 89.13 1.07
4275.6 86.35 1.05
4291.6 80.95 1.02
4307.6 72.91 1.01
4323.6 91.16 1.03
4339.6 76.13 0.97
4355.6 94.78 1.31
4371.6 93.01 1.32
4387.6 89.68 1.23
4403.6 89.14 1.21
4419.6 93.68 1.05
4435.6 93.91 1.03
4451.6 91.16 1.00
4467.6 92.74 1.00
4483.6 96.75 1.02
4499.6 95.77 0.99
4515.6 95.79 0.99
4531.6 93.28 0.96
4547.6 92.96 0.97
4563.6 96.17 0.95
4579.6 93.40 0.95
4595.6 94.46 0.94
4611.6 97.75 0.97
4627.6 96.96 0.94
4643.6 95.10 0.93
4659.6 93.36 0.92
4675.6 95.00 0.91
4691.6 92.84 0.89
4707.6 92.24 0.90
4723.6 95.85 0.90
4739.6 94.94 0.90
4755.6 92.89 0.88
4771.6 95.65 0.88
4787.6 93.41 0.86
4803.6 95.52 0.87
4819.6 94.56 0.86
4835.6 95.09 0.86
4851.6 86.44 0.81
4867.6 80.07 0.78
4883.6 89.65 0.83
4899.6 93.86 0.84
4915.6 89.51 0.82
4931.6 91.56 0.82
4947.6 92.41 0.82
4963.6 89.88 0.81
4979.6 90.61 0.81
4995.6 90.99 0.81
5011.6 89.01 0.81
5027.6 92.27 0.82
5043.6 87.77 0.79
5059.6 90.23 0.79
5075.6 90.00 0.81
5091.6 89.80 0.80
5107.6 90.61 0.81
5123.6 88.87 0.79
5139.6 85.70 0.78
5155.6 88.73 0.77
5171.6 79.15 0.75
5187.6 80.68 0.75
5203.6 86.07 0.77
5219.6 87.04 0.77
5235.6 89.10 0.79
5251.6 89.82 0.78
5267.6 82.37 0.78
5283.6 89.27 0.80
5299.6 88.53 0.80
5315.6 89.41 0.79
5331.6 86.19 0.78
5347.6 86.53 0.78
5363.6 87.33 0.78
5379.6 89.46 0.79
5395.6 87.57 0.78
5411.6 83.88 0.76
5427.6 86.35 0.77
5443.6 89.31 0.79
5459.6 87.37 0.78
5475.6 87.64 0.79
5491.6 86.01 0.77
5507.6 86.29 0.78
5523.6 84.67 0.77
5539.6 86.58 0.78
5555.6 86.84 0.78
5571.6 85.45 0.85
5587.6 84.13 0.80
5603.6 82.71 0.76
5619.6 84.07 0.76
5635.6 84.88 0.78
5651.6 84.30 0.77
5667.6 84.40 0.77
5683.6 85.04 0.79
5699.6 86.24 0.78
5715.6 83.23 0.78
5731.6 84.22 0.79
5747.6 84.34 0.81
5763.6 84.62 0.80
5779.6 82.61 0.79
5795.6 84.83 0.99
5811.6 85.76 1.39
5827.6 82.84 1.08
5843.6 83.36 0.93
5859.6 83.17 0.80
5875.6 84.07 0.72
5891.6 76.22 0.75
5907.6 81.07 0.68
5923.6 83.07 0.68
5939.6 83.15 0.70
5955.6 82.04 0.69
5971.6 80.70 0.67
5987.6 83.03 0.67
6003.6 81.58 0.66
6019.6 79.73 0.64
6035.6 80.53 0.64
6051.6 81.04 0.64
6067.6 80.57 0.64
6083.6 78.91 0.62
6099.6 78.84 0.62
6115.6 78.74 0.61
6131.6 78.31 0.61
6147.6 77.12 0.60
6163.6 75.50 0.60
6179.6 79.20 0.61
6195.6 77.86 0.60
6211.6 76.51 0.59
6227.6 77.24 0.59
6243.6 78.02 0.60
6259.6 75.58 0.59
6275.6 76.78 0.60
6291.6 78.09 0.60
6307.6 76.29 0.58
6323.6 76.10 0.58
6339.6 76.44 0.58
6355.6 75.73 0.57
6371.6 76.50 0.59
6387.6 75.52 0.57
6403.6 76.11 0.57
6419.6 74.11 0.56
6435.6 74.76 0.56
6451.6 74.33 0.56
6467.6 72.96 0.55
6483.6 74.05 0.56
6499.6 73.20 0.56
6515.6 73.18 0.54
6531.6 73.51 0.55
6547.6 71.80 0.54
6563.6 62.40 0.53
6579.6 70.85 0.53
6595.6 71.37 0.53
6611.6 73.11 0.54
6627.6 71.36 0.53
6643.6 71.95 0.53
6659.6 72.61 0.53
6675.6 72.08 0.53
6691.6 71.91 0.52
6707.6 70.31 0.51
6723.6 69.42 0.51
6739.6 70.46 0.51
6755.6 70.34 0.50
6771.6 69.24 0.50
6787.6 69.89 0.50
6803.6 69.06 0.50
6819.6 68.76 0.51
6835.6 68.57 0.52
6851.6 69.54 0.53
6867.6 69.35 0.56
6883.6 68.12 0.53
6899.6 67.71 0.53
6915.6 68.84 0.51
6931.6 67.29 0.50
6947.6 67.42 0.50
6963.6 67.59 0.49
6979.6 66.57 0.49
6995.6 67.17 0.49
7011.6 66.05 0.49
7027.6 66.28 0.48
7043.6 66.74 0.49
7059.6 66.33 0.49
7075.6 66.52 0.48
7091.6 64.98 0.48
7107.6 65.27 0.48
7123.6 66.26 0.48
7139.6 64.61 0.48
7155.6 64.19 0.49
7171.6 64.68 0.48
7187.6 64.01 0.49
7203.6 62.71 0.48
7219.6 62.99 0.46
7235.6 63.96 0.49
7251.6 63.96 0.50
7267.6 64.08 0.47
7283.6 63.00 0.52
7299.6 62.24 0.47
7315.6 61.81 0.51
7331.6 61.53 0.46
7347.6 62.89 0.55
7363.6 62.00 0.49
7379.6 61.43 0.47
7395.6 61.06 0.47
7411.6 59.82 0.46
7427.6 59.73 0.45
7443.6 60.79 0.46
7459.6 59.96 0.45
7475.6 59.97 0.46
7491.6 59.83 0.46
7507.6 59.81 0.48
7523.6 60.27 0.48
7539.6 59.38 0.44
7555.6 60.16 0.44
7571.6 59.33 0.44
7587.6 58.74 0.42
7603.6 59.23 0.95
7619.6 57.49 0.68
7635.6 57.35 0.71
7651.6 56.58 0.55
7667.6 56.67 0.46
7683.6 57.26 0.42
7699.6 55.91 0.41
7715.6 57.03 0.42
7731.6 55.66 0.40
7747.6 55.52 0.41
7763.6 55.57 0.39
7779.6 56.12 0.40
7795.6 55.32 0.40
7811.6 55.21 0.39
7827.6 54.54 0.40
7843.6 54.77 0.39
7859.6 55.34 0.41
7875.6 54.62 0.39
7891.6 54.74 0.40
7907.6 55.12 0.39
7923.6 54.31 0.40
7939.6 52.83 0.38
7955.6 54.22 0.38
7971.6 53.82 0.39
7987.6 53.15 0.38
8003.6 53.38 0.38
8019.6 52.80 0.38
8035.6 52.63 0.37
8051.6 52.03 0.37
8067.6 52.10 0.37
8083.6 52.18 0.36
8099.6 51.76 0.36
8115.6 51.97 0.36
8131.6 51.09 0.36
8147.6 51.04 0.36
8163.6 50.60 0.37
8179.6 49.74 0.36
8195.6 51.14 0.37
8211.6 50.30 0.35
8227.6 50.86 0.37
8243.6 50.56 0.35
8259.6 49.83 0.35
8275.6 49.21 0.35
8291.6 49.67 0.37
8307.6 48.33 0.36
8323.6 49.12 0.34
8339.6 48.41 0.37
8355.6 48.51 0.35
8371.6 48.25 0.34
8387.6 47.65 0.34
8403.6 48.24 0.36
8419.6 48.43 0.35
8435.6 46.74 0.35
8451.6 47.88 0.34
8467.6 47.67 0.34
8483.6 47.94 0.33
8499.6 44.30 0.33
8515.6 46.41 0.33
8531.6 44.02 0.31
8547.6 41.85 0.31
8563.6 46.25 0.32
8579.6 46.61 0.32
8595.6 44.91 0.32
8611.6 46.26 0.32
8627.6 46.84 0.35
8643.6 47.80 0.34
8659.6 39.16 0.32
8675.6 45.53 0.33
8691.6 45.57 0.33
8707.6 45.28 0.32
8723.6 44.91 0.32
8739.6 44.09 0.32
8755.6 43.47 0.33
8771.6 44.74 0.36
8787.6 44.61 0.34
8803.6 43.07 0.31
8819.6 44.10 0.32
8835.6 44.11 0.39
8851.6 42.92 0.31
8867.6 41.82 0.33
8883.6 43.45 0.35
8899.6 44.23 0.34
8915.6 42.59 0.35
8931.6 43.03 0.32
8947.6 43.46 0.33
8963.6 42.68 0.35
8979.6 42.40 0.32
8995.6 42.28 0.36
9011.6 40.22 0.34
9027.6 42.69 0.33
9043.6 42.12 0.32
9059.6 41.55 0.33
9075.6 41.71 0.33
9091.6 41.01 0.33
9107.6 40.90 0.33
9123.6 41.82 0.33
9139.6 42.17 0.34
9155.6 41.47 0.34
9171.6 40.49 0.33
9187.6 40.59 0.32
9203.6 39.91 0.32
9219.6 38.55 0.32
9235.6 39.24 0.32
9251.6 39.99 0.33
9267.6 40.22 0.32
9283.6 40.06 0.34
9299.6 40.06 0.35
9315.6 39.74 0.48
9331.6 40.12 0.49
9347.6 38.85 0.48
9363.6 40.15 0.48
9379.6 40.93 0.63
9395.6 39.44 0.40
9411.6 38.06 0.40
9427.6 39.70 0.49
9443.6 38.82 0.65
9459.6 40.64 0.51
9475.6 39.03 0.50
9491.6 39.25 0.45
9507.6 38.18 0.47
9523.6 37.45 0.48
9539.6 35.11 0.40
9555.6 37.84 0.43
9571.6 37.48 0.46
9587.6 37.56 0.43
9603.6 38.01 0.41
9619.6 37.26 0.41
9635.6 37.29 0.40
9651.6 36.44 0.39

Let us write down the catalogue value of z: 0.00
